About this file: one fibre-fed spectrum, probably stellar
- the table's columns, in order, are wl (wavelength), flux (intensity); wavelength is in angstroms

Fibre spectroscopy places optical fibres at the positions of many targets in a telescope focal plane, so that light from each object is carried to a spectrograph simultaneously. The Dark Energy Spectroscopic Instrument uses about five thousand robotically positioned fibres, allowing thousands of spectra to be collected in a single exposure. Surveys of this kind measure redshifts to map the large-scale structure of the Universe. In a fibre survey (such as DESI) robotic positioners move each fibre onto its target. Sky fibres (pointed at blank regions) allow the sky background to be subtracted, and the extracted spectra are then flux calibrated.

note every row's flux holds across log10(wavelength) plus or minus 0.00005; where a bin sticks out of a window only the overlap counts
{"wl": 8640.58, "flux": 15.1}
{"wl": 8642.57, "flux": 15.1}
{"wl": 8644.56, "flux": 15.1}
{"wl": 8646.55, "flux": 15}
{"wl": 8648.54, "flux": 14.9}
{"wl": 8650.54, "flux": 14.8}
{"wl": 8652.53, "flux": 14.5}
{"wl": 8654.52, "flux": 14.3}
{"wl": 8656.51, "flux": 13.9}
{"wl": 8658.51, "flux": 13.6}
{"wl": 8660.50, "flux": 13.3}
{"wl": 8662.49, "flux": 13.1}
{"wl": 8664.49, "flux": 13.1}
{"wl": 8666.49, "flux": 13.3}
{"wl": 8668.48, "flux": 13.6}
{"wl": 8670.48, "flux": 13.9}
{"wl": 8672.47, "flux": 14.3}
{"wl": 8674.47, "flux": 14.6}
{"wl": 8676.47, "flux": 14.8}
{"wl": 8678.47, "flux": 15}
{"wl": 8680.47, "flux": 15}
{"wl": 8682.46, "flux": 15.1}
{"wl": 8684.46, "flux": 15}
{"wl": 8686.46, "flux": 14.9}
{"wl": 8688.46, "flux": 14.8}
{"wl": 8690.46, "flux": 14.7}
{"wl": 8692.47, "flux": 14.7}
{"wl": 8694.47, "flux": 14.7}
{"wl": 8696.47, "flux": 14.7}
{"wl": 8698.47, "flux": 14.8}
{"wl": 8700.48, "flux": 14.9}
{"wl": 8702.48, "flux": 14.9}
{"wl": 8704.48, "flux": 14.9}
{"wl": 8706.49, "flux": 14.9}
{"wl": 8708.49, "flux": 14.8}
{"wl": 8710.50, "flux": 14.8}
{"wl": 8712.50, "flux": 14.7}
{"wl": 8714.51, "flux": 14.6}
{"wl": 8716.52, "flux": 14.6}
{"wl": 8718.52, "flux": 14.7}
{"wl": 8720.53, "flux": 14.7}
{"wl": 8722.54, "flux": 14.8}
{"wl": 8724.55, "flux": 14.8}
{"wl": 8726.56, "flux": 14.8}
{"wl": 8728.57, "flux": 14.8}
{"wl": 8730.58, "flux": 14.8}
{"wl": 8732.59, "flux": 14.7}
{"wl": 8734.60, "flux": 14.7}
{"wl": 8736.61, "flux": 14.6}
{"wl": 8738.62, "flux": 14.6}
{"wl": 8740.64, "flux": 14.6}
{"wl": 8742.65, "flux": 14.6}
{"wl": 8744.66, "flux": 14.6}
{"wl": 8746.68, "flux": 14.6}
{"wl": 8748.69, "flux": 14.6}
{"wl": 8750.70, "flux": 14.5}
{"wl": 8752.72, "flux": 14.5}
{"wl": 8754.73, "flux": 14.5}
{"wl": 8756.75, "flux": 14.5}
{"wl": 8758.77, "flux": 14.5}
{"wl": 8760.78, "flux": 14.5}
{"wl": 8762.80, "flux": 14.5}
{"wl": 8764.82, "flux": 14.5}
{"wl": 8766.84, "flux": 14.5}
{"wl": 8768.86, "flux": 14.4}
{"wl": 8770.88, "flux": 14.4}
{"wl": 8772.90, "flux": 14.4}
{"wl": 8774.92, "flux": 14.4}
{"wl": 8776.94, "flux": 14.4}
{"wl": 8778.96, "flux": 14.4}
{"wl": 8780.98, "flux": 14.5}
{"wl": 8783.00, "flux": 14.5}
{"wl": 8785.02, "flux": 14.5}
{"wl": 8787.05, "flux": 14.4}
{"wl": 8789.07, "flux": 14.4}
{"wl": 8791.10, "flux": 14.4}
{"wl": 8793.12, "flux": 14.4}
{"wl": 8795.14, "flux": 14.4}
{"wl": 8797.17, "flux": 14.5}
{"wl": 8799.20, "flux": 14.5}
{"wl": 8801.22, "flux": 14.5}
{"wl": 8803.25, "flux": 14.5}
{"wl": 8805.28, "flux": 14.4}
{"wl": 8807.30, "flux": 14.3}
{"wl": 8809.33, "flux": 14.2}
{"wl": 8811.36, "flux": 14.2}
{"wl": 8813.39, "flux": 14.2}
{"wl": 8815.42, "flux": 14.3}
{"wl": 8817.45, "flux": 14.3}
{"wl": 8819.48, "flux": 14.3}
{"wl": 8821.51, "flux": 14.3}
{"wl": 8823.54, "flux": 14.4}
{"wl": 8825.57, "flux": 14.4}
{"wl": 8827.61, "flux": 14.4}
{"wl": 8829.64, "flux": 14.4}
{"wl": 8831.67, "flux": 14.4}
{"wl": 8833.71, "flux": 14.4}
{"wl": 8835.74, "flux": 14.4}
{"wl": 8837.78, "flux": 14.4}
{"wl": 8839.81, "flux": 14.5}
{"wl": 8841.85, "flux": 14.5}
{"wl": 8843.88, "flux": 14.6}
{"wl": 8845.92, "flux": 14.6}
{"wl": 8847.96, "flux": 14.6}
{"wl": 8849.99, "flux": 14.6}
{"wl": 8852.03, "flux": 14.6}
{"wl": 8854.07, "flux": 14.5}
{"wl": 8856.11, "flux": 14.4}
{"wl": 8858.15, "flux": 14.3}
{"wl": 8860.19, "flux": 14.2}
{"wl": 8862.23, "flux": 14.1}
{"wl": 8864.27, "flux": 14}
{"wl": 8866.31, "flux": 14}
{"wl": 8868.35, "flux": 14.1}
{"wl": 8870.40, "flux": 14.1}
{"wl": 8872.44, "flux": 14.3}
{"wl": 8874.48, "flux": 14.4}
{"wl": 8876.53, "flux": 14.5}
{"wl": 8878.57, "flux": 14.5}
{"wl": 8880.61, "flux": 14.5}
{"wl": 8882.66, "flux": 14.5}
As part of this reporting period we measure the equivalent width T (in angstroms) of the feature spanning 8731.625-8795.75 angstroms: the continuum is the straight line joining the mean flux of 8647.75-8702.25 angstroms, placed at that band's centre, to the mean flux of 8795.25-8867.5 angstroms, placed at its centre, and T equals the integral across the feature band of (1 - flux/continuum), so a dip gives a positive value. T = -0.53 angstroms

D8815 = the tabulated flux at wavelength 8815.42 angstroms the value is 14.3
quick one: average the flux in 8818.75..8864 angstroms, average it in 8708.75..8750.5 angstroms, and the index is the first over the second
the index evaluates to 0.98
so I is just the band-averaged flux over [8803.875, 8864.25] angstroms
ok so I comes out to 14.4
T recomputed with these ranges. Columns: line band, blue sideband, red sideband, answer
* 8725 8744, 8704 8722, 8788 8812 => 0.0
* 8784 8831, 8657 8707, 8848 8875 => -0.2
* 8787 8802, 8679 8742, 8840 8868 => 0.1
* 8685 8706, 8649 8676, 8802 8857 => -1.2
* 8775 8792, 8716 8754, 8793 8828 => 0.0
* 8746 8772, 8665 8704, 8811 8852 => 0.0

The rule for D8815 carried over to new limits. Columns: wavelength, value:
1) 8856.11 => 14.4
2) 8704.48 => 14.9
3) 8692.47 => 14.7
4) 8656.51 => 13.9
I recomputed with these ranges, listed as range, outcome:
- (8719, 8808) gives 14.5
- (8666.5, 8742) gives 14.7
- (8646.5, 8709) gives 14.5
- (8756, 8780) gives 14.4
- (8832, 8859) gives 14.5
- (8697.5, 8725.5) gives 14.8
